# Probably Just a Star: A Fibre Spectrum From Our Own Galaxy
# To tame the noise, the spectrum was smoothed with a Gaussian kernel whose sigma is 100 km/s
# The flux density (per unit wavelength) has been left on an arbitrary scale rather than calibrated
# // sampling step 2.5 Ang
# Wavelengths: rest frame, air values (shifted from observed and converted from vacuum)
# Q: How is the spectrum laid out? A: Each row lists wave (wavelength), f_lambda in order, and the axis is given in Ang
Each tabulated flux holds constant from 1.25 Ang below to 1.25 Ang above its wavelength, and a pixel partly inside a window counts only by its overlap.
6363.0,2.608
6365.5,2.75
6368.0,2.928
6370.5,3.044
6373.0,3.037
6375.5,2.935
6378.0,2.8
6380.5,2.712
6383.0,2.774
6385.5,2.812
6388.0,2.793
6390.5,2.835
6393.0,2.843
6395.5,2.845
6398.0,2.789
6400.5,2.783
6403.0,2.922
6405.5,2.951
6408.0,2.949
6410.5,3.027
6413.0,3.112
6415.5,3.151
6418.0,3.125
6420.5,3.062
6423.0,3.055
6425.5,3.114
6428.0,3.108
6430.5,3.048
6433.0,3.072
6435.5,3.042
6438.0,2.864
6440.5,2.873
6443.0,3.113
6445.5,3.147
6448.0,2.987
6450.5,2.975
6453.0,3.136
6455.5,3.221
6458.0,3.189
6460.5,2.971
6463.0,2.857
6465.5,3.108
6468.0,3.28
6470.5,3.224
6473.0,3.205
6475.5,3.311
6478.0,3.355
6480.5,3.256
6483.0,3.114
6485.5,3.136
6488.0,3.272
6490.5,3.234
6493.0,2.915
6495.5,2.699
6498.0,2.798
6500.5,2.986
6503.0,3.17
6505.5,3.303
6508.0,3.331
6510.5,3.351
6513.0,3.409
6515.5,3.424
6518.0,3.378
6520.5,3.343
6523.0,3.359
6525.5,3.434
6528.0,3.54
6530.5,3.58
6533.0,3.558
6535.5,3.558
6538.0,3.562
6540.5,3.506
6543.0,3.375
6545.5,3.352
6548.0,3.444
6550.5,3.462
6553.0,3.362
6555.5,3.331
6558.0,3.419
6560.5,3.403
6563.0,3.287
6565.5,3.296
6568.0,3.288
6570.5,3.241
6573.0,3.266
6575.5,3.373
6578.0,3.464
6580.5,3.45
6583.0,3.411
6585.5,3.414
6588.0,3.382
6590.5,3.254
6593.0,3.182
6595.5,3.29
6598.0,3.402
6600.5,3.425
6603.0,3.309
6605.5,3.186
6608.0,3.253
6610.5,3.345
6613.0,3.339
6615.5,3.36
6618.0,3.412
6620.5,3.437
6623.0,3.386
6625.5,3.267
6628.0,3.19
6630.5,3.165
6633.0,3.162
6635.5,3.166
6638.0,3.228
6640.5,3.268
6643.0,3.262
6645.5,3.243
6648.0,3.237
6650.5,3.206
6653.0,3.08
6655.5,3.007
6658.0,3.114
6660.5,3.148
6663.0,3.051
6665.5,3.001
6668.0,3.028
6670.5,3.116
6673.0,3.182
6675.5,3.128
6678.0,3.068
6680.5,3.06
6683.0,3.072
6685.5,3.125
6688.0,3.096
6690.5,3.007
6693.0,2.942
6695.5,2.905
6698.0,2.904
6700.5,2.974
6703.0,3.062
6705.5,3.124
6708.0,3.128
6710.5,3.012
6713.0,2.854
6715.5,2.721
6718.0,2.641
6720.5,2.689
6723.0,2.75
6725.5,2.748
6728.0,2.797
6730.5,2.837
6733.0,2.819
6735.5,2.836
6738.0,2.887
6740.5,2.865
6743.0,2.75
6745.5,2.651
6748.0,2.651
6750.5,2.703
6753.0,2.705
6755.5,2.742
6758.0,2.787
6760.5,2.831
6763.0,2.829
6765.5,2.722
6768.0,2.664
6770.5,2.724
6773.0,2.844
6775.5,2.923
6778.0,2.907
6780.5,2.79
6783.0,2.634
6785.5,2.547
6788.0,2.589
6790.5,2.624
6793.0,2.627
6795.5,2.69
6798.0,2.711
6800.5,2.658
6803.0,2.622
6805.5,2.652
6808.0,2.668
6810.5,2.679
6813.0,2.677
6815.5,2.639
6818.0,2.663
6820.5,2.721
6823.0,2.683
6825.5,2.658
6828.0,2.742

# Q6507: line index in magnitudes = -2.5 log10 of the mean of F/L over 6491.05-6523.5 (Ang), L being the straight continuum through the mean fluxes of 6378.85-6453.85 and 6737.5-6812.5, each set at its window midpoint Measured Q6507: -0.10 mag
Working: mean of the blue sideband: 2.97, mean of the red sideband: 2.72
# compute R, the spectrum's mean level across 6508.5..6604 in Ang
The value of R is 3.39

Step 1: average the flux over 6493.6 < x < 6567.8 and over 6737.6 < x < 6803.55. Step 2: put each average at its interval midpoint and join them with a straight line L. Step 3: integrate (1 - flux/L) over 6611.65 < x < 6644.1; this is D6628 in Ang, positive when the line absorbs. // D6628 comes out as -2.0 Ang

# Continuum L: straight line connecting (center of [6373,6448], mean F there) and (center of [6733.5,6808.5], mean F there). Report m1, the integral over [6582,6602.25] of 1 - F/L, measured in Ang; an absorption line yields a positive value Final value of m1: -3.6 Ang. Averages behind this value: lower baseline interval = 2.96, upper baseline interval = 2.73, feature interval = 3.34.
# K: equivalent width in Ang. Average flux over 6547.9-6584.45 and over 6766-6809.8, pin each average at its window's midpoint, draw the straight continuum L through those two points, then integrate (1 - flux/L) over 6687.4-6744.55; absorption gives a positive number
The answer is 0.7 Ang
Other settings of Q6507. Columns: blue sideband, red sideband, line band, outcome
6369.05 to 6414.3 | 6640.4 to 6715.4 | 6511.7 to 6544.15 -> -0.17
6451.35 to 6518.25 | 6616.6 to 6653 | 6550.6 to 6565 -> -0.05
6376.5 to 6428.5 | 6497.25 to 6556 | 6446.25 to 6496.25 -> 0.02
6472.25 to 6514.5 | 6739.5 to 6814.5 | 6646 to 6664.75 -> -0.08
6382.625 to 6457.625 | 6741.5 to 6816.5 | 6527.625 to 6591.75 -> -0.18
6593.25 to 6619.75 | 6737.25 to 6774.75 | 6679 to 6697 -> 0.00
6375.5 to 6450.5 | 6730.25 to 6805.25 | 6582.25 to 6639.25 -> -0.17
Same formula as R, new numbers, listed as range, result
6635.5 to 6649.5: 3.24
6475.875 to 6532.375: 3.25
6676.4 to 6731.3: 2.93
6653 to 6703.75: 3.05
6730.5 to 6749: 2.79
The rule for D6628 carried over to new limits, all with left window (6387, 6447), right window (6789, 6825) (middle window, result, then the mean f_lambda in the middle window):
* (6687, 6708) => -1.93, 3.01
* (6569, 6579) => -1.67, 3.33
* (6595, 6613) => -3.10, 3.32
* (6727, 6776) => -1.19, 2.78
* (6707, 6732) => -0.71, 2.81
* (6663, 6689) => -2.94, 3.09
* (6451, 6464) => -0.53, 3.07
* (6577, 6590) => -2.58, 3.41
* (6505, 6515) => -1.54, 3.36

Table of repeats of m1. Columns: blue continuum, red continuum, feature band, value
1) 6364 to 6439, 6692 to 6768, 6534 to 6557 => -4.37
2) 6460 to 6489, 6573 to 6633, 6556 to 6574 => -0.17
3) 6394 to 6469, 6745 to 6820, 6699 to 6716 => -1.33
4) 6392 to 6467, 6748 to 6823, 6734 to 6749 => -0.16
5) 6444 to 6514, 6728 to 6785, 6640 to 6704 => -4.43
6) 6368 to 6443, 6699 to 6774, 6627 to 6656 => -3.43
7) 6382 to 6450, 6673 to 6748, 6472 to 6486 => -1.31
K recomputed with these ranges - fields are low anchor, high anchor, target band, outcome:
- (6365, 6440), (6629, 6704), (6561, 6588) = -2.7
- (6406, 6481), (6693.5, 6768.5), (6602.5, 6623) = -2.8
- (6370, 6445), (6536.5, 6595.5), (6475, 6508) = 0.5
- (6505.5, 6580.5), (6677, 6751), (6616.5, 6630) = -0.7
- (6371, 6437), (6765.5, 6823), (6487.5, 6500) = -0.3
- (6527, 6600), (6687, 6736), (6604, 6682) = -1.8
